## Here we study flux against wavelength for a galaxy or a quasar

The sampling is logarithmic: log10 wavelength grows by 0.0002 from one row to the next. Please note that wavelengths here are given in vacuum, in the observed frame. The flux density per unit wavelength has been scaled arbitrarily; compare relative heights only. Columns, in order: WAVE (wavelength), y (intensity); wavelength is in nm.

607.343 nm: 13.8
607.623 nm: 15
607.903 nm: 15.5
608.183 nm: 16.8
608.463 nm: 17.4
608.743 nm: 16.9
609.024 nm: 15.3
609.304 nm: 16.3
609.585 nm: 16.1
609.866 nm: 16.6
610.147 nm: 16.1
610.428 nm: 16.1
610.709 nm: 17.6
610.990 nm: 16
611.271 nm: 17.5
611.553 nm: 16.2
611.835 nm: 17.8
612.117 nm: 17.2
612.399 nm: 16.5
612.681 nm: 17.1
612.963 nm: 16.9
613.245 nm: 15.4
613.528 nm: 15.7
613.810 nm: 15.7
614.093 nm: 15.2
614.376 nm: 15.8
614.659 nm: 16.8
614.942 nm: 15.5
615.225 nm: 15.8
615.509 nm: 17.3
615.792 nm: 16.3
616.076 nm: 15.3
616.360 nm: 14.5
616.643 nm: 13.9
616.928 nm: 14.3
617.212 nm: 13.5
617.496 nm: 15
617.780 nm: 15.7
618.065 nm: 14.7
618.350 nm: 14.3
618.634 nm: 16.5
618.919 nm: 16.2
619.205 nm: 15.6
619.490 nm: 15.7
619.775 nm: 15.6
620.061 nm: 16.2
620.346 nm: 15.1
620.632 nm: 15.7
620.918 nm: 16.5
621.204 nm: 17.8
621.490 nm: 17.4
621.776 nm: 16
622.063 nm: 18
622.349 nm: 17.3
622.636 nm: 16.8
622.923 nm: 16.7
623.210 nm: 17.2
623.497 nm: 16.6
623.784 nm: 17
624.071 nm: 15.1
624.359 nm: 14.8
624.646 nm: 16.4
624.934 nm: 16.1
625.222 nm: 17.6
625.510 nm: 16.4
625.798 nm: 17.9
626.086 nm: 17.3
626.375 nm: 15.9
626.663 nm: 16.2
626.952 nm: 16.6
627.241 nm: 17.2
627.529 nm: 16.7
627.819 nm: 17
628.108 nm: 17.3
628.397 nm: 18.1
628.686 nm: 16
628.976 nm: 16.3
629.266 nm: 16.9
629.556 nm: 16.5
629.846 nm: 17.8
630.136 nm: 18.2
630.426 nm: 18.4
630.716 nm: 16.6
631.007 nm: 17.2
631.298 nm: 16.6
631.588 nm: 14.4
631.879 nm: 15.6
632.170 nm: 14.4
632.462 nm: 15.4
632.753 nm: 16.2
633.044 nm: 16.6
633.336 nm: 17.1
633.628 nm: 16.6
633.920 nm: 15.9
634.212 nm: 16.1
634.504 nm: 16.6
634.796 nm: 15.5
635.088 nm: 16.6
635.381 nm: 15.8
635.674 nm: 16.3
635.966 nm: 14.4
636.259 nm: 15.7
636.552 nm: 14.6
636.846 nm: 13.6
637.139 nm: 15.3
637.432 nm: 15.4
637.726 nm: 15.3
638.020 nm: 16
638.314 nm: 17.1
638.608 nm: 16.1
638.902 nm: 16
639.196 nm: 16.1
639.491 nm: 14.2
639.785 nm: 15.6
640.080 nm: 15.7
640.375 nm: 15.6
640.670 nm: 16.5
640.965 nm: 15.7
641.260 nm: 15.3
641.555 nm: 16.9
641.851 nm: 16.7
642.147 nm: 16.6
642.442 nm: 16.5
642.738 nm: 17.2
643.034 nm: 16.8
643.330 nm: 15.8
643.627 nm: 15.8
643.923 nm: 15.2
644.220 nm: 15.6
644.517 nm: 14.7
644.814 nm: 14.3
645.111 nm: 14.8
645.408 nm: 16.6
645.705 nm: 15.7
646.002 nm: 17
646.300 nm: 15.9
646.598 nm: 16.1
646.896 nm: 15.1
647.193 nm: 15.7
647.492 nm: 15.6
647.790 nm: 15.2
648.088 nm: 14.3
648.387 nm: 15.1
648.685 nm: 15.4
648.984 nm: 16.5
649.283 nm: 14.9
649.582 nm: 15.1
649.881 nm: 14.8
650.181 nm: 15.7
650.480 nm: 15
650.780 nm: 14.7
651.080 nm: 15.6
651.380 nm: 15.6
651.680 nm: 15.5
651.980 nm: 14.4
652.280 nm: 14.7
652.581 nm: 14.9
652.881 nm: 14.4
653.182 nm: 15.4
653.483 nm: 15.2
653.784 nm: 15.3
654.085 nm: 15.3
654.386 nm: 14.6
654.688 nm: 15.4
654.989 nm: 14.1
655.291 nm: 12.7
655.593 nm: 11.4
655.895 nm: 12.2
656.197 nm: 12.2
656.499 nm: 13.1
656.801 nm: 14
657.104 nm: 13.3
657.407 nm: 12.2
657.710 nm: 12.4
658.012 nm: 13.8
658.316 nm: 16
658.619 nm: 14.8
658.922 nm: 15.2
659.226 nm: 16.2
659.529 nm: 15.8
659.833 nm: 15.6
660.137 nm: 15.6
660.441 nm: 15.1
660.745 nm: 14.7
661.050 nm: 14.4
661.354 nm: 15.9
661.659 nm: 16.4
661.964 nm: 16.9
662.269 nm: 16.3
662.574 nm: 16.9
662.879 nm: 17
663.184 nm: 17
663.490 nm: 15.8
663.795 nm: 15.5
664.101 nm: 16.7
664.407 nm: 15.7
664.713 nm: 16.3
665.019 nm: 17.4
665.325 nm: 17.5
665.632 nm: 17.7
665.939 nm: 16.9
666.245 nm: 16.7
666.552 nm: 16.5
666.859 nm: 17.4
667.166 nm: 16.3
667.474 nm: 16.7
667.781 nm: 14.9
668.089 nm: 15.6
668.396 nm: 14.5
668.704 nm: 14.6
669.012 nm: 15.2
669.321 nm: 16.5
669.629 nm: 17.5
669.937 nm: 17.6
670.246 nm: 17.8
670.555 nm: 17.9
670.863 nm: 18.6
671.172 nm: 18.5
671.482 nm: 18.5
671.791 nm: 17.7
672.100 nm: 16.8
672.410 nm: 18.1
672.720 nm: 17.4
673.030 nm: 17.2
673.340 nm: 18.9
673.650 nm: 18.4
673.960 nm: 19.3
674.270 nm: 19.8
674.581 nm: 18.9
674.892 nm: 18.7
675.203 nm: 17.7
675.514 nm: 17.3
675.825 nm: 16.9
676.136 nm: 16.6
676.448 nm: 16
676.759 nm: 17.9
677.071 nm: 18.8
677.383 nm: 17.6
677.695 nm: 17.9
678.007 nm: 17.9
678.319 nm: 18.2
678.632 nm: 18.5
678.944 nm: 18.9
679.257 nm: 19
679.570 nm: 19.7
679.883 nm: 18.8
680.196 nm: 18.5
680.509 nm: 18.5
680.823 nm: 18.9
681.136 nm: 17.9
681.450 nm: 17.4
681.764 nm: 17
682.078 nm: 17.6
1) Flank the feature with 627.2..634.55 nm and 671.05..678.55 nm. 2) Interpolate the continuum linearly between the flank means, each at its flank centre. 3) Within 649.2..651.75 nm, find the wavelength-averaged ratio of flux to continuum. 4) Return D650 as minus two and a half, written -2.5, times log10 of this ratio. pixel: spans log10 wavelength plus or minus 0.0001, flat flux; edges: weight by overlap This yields 0.13 mag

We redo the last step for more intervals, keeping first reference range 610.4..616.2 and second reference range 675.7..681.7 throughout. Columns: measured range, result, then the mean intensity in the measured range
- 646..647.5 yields 0.09 mag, 15.8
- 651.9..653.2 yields 0.18 mag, 14.7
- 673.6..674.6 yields -0.07 mag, 19.2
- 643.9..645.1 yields 0.16 mag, 14.9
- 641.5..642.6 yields 0.03 mag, 16.7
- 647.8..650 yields 0.14 mag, 15.2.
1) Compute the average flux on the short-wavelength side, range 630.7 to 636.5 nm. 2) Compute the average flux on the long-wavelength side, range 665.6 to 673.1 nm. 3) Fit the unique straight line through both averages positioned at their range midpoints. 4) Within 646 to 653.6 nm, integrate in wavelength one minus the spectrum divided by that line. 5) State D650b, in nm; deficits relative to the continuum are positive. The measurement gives 0.516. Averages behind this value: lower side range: 15.9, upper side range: 16.9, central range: 15.3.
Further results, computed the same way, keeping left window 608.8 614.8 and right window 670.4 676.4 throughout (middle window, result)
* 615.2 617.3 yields 0.176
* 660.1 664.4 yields 0.415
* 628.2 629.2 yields 0.000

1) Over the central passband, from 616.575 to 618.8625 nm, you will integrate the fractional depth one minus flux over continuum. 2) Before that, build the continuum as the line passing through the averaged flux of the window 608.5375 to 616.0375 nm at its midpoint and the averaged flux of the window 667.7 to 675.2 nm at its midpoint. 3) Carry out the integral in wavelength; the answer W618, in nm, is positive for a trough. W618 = 0.23 nm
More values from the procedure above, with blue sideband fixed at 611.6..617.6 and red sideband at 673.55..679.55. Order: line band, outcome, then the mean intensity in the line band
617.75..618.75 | 0.045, 15.2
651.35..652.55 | 0.156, 15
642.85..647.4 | 0.341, 15.7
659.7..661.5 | 0.240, 15.2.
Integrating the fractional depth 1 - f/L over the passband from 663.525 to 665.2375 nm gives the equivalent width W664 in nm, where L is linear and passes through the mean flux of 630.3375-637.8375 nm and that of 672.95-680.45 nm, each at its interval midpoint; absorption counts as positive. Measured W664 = 0.119 nm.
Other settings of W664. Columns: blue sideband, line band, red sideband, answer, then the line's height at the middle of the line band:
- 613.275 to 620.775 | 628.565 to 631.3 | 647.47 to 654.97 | -0.31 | 15.3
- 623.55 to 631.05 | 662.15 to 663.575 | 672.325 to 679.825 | 0.09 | 17.8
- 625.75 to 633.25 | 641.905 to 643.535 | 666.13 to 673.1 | 0.02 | 16.7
